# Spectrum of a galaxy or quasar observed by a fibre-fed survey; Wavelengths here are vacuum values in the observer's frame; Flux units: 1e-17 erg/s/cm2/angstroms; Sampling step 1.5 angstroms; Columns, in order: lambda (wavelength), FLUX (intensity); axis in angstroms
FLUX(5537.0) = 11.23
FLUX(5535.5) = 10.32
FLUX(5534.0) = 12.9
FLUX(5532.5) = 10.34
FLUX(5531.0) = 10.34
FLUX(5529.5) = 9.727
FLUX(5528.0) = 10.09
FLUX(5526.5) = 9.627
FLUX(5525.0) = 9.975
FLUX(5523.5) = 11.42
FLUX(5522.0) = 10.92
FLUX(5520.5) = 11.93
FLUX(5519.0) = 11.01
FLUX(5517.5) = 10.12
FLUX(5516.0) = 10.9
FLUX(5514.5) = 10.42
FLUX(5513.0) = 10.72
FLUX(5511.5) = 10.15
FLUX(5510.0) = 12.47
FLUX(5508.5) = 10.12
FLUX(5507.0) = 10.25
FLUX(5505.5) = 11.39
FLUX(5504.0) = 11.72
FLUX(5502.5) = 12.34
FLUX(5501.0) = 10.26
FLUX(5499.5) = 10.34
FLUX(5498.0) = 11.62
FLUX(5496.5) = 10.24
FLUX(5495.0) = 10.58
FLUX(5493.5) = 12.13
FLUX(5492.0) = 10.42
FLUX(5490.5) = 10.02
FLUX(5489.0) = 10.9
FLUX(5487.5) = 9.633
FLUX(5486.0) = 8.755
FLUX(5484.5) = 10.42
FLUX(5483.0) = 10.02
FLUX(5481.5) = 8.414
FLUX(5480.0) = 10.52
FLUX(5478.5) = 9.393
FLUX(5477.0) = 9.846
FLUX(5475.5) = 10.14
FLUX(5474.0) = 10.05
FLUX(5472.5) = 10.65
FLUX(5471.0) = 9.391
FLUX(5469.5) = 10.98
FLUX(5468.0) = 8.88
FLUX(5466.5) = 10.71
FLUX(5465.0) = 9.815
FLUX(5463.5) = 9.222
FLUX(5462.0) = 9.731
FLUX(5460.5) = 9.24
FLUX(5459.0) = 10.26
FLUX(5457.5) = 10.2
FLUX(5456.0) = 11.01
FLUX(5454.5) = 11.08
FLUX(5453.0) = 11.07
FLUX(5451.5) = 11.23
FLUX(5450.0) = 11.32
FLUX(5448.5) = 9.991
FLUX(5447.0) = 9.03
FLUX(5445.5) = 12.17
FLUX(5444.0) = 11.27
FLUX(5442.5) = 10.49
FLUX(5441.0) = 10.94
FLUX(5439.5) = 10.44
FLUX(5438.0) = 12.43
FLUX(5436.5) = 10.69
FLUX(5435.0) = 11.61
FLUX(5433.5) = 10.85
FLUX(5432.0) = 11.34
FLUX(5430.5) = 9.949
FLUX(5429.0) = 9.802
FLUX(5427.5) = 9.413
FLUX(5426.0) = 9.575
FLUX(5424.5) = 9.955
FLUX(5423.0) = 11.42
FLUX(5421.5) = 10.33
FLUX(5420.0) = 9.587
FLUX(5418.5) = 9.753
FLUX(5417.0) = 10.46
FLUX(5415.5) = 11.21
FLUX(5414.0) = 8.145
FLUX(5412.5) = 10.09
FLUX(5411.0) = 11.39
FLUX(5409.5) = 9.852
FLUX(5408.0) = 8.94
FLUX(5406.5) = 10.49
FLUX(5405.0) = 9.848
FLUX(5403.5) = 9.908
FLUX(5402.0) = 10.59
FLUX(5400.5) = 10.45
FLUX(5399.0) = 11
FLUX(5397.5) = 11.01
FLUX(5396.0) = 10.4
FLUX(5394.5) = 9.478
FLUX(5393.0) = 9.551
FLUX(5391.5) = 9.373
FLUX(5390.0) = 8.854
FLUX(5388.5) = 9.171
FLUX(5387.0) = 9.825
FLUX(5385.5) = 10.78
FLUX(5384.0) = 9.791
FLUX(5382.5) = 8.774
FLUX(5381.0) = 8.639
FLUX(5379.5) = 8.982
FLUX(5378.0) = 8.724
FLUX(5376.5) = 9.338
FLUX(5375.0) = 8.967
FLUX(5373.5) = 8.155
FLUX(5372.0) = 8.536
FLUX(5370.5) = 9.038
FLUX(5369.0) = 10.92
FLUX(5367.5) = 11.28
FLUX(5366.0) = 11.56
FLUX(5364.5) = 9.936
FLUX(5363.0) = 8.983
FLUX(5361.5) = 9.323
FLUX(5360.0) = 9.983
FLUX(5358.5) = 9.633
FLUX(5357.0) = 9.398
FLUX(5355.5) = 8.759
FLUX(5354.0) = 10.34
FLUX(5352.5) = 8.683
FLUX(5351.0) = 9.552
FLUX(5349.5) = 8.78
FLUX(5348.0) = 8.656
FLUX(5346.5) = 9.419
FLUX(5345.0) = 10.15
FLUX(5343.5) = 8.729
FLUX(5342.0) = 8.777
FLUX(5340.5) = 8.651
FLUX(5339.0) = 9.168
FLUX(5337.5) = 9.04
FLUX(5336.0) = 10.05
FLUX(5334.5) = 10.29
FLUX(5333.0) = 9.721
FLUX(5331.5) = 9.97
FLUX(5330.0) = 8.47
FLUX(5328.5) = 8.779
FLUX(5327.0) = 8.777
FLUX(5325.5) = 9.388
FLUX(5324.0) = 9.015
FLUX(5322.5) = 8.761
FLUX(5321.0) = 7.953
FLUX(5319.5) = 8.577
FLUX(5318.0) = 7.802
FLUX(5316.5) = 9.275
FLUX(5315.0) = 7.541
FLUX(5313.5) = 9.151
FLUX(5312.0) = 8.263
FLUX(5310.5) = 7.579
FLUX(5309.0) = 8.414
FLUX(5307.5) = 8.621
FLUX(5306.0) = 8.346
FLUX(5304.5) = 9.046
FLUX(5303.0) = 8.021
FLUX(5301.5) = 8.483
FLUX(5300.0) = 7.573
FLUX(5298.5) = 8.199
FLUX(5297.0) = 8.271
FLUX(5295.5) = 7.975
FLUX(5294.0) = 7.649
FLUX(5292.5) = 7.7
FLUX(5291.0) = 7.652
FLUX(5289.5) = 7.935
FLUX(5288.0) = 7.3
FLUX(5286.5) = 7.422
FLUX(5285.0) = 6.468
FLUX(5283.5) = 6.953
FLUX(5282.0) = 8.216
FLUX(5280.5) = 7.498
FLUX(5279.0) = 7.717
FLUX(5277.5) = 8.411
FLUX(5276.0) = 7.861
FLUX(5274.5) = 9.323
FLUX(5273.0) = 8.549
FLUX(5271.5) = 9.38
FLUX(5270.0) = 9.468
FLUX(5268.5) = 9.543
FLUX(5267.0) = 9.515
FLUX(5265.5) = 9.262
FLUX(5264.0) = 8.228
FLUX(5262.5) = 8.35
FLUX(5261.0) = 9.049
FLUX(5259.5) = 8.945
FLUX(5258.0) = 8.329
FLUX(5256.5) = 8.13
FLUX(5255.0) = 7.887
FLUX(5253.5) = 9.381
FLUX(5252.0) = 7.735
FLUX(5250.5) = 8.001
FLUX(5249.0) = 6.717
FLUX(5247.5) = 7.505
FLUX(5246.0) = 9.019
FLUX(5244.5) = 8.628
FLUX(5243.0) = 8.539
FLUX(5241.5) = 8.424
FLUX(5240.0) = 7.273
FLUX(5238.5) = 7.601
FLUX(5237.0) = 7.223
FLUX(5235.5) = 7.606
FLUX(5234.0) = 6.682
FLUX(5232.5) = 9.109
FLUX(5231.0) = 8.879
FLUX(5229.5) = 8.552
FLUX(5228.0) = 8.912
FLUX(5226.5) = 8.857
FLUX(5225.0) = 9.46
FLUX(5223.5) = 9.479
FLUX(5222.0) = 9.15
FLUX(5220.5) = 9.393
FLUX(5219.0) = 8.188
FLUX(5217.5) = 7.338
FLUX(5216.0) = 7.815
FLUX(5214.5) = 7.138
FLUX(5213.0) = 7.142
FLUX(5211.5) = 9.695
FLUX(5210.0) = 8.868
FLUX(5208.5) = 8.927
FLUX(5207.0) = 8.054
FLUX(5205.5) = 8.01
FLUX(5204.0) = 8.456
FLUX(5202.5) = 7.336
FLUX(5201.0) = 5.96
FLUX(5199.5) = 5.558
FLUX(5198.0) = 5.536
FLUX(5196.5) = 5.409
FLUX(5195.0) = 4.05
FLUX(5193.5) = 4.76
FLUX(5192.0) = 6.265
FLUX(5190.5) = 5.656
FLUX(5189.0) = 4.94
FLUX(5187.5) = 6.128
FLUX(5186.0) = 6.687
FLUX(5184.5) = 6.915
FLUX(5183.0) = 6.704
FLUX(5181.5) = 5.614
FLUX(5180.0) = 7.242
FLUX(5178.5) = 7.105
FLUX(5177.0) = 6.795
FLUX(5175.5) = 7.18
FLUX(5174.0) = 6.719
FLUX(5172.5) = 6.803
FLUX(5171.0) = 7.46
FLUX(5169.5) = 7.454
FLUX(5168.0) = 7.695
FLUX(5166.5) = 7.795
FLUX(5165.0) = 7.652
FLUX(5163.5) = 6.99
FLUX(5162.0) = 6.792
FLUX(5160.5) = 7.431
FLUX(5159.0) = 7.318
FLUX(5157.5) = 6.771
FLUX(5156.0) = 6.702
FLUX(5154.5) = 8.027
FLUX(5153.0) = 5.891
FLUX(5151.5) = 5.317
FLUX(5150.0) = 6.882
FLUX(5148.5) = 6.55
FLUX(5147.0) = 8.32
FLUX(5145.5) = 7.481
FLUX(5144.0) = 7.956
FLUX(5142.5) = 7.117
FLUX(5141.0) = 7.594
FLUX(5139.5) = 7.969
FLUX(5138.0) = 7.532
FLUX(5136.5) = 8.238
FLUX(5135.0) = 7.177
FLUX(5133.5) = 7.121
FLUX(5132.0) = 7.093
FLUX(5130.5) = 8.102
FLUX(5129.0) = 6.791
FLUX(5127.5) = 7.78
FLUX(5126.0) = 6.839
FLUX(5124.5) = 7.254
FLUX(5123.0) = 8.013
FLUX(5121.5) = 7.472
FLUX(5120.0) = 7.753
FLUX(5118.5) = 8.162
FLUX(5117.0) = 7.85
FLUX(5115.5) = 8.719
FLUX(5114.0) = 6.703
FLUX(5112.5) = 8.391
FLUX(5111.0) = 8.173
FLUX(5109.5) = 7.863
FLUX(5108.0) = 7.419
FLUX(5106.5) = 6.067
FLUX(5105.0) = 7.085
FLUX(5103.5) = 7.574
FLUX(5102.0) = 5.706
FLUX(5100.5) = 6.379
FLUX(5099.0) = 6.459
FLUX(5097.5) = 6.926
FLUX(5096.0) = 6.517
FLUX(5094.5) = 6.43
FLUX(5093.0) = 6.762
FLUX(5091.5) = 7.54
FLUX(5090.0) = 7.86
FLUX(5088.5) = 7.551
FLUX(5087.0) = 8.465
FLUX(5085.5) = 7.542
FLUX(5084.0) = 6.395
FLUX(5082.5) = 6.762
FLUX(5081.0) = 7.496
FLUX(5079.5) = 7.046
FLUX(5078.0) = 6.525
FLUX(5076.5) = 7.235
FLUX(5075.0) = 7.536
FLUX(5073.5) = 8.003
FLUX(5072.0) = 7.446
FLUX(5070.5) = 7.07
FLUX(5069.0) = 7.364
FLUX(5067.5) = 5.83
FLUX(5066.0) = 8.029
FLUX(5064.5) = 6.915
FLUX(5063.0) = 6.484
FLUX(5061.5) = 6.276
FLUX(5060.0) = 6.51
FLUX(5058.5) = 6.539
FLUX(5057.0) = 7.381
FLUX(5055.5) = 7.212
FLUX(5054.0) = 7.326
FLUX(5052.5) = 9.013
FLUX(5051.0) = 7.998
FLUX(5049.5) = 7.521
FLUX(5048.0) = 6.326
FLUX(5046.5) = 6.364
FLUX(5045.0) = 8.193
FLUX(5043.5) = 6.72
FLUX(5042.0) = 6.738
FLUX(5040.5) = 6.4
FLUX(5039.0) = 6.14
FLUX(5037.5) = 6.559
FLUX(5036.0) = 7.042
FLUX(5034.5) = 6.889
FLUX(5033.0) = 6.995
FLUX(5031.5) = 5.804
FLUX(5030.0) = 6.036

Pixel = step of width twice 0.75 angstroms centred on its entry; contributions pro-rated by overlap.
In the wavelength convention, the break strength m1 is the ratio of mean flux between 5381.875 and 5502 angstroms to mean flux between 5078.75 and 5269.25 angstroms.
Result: 1.37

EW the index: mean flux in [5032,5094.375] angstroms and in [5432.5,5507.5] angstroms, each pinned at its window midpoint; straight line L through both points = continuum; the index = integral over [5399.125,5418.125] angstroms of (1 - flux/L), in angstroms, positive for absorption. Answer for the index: -0.3 angstroms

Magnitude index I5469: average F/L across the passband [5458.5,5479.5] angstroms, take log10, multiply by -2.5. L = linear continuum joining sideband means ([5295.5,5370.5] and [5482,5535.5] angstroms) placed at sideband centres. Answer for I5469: 0.05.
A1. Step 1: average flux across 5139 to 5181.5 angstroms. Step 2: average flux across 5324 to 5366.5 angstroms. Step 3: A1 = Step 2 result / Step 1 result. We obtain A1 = 1.31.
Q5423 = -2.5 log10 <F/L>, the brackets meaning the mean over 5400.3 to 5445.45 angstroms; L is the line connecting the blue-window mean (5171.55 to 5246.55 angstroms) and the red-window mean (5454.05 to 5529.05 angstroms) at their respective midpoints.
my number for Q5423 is -0.08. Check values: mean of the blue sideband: 7.43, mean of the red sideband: 10.4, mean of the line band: 10.4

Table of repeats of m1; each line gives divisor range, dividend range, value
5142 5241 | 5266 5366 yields 1.19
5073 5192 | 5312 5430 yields 1.33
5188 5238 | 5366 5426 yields 1.31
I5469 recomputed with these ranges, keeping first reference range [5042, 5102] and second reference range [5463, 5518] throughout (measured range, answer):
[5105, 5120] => -0.04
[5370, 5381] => 0.08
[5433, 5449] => -0.10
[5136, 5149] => 0.00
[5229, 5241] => 0.07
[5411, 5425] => -0.04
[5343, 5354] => 0.00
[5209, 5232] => -0.04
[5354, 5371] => -0.06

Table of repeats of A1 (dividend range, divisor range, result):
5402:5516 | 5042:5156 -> 1.44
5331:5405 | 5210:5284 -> 1.14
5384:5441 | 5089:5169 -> 1.40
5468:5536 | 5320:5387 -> 1.13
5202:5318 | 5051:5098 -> 1.15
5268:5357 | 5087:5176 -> 1.18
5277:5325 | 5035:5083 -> 1.14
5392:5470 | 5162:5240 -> 1.41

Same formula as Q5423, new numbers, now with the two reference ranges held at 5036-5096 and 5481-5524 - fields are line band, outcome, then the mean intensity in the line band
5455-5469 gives 0.04 mag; 9.94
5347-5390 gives 0.02 mag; 9.44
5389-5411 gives -0.02 mag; 10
